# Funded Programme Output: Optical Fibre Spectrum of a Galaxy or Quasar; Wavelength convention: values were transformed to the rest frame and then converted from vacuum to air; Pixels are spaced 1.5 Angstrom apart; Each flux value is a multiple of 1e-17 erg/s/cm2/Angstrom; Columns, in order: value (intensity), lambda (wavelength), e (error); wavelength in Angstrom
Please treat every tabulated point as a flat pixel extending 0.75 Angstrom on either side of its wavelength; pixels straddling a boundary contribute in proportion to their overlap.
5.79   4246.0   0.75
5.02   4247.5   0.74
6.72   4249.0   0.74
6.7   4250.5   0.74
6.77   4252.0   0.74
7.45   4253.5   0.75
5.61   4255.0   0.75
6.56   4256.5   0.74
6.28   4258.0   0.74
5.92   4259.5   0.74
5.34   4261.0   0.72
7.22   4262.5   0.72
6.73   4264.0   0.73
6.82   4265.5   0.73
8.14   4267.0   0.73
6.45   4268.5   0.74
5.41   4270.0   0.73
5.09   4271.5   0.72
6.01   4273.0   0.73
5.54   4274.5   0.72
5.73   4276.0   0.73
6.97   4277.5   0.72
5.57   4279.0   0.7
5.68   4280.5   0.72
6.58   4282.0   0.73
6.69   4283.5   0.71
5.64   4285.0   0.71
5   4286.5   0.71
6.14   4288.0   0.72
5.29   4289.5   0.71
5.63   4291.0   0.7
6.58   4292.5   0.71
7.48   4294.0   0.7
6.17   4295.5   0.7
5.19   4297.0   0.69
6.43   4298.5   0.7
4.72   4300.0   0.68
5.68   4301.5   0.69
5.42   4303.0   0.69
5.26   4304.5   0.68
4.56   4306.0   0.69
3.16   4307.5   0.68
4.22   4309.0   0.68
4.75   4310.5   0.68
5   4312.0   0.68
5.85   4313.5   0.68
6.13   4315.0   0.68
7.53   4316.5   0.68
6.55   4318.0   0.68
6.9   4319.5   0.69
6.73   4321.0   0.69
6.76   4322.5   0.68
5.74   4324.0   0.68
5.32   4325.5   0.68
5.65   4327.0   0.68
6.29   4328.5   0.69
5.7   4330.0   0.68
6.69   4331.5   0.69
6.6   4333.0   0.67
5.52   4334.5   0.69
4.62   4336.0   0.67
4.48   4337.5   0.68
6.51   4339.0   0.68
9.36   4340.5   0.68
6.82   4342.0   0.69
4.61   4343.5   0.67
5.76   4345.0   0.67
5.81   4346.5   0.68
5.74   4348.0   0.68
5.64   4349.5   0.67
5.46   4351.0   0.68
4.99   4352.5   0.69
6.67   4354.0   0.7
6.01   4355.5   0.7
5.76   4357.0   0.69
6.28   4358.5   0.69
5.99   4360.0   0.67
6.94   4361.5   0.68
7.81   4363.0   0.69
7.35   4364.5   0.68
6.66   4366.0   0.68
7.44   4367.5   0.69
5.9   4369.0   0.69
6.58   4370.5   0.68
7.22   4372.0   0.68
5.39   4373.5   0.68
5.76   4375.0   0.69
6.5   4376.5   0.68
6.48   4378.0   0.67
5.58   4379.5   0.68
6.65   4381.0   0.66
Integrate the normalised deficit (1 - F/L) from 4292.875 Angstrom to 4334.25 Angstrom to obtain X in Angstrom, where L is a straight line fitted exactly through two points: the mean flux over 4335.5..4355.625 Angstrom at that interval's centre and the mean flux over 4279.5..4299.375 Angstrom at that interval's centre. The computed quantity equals 1.19 Angstrom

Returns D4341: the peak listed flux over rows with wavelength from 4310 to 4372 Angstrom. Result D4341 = 9.36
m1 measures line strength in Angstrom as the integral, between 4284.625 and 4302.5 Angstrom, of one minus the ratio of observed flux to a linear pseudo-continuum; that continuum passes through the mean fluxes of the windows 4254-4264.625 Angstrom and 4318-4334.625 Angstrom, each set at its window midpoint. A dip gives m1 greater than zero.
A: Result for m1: 1.2 Angstrom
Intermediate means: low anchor 6.26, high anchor 6.21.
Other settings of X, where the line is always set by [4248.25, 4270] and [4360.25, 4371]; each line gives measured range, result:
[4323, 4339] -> 2.56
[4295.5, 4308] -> 2.90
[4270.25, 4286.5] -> 1.84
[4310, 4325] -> 1.25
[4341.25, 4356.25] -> 2.43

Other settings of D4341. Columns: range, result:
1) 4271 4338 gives 7.53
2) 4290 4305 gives 7.48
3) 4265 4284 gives 8.14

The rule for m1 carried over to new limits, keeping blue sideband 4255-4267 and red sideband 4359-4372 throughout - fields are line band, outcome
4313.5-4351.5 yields 3.4 Angstrom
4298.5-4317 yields 4.0 Angstrom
